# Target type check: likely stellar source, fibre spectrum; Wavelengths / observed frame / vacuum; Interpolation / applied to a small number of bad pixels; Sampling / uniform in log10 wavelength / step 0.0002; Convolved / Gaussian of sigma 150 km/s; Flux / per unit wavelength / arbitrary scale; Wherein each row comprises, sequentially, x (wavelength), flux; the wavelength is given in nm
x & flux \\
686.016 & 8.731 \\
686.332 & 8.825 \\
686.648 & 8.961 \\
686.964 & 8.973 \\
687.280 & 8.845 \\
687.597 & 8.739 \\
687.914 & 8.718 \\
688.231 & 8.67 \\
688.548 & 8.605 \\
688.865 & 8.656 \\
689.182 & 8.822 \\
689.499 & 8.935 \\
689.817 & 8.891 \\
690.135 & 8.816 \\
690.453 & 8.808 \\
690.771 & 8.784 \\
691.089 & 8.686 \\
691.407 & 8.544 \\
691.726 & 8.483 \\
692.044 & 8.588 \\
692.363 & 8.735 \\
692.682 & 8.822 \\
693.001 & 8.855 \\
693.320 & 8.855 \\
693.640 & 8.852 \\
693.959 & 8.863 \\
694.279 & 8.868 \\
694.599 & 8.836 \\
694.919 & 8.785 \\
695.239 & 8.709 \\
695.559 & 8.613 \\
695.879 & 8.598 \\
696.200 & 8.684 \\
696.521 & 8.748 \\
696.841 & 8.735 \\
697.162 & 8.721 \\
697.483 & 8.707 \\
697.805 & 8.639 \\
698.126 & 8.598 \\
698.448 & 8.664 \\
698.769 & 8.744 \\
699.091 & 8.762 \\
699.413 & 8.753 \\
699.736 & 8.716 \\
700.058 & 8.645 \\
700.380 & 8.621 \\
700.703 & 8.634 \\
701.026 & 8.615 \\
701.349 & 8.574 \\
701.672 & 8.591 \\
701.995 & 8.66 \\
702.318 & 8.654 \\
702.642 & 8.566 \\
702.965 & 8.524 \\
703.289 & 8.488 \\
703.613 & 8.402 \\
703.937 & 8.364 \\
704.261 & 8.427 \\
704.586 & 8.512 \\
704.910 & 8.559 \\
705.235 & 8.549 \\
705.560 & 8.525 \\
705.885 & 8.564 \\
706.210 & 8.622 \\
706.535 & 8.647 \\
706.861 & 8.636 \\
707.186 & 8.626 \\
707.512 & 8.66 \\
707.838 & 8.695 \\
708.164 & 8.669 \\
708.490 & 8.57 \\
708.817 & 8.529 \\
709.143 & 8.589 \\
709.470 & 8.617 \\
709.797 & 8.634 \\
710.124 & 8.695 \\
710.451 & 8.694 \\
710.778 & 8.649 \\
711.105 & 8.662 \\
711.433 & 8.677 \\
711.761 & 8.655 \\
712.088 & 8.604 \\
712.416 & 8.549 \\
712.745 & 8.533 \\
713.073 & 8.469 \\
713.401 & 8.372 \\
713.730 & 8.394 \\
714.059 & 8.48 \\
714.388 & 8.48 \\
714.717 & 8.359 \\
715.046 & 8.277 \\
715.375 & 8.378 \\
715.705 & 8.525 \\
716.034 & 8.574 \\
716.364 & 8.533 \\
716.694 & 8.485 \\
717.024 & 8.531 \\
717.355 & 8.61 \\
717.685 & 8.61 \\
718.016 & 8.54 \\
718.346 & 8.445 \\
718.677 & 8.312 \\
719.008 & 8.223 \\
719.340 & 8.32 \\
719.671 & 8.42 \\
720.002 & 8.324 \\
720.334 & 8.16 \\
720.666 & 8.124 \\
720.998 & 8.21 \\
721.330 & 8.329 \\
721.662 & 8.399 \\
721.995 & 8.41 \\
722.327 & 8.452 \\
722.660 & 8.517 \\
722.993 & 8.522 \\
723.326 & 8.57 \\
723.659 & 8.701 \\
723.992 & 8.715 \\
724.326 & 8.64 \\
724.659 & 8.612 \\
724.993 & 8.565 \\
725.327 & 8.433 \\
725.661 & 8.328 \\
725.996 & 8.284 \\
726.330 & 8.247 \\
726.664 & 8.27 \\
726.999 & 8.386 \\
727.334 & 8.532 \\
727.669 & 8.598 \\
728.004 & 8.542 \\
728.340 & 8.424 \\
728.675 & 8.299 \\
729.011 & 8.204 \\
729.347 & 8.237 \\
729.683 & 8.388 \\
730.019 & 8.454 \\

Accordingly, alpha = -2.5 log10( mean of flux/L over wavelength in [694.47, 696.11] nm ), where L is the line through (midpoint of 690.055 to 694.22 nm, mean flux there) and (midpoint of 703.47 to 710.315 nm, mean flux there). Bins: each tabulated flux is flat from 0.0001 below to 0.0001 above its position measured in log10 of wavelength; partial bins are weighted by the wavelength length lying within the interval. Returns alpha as 0.001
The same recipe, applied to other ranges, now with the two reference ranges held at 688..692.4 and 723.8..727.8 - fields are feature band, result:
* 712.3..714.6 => 0.01 mag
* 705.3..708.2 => 0.00 mag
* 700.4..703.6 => 0.01 mag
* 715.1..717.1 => 0.01 mag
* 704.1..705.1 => 0.01 mag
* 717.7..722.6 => 0.02 mag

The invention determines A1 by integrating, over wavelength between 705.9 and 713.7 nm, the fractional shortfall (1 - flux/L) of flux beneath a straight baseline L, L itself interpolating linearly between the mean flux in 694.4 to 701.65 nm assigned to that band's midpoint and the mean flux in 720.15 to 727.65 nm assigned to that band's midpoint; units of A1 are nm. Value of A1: -0.03 nm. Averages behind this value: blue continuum 8.69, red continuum 8.43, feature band 8.61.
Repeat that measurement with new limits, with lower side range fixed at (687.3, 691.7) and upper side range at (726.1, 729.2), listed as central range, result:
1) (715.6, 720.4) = 0.02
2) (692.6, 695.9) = -0.04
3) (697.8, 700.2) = -0.01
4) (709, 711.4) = -0.03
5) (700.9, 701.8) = 0.00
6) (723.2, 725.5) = -0.05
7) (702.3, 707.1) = 0.04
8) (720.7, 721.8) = 0.02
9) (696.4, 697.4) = -0.01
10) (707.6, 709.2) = -0.01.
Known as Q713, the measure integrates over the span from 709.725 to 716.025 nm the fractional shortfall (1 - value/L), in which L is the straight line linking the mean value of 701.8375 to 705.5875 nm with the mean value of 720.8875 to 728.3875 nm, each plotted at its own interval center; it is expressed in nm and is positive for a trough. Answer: -0.03 nm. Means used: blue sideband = 8.52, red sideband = 8.47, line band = 8.53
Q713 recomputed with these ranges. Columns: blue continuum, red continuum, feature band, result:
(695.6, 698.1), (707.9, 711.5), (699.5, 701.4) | 0.006 nm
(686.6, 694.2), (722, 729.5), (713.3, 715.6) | 0.043 nm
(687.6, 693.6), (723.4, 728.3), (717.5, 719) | 0.016 nm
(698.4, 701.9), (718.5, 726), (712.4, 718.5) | 0.010 nm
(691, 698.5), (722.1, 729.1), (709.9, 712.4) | -0.020 nm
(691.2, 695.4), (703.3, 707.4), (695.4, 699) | 0.001 nm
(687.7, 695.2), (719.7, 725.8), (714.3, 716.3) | 0.020 nm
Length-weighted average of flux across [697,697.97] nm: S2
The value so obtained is 8.69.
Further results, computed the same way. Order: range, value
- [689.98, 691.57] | 8.73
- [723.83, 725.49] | 8.59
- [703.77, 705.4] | 8.48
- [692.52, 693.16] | 8.84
